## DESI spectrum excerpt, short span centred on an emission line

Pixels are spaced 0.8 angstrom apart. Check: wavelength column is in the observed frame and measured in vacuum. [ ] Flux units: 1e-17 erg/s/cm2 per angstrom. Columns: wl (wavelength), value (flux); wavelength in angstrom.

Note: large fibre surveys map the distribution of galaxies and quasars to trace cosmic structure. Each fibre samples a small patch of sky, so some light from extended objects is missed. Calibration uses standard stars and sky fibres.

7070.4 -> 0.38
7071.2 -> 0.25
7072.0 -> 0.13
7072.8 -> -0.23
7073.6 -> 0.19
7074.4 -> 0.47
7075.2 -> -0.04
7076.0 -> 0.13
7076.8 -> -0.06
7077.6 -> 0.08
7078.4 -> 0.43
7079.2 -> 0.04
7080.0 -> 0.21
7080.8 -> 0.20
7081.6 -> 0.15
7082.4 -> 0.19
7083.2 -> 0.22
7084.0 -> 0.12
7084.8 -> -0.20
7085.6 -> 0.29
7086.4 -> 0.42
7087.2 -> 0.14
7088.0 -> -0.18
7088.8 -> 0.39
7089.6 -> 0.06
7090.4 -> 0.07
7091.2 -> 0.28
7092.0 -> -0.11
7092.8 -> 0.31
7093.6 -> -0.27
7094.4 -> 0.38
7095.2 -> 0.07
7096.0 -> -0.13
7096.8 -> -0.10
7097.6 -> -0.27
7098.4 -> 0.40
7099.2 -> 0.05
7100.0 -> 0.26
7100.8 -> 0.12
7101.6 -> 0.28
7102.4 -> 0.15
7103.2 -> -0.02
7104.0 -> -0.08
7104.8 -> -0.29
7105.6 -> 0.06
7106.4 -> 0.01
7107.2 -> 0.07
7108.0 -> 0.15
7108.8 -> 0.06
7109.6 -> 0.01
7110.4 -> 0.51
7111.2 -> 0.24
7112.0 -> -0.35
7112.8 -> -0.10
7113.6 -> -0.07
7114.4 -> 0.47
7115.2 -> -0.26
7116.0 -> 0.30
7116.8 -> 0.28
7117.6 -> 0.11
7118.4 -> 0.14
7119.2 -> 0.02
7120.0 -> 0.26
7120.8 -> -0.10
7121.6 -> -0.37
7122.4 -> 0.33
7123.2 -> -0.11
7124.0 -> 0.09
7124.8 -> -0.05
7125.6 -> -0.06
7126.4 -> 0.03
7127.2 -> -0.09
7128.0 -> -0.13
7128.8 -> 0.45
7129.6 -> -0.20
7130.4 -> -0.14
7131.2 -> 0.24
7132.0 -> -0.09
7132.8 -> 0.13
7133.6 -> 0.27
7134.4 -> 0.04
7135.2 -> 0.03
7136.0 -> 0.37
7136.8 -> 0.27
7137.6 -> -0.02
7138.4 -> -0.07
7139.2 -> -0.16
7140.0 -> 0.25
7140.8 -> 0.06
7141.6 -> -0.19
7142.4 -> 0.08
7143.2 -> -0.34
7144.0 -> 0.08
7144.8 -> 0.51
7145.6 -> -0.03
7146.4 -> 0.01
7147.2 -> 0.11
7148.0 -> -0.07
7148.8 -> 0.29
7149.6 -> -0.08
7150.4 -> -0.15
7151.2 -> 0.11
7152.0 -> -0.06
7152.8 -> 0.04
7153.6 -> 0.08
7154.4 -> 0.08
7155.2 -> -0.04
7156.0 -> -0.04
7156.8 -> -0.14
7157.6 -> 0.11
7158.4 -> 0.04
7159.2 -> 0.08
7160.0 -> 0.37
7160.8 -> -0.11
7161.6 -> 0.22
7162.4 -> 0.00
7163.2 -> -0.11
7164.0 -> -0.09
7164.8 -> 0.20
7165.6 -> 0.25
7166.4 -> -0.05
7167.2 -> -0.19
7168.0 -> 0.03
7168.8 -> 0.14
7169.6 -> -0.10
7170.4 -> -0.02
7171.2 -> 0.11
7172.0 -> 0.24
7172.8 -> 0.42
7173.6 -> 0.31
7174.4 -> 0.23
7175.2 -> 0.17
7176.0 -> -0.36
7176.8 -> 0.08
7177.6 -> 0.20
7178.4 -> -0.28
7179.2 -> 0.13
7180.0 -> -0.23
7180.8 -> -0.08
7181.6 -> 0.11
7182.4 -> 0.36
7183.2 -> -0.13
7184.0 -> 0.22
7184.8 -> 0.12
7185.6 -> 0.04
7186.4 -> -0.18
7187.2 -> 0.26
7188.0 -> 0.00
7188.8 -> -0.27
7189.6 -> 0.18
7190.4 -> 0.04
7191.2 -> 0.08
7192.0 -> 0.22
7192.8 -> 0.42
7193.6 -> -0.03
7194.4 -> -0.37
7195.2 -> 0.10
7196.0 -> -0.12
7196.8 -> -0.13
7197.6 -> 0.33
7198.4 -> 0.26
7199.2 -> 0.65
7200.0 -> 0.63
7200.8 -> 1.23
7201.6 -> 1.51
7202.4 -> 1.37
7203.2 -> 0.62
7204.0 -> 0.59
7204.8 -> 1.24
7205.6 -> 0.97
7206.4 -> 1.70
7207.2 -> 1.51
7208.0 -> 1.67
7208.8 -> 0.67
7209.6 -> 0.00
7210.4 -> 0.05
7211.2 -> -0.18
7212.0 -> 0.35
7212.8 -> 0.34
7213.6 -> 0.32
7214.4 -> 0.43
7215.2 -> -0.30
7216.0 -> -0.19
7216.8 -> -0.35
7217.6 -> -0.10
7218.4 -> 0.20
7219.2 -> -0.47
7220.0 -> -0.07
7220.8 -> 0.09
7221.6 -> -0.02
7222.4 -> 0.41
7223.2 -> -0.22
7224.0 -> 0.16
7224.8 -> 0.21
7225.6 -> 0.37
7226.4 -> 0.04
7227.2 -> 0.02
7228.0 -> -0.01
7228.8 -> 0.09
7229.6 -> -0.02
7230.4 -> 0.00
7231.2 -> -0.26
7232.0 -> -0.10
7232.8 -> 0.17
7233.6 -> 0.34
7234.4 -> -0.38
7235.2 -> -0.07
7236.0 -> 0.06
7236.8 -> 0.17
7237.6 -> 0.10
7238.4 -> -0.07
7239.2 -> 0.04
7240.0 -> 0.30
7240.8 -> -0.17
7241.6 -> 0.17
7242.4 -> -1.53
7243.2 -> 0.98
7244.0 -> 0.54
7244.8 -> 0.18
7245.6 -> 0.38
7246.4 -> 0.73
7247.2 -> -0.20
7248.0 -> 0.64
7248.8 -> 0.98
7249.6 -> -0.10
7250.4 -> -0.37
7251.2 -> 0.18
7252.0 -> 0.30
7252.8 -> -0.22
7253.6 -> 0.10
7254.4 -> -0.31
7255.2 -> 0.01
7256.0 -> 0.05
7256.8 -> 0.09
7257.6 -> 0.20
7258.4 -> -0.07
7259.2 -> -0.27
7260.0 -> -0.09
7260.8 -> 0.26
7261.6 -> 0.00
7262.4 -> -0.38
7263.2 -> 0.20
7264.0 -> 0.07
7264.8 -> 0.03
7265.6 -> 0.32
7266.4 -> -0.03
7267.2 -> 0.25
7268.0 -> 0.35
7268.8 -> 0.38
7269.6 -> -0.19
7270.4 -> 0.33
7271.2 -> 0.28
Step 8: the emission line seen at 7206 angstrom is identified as [O II] 3727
